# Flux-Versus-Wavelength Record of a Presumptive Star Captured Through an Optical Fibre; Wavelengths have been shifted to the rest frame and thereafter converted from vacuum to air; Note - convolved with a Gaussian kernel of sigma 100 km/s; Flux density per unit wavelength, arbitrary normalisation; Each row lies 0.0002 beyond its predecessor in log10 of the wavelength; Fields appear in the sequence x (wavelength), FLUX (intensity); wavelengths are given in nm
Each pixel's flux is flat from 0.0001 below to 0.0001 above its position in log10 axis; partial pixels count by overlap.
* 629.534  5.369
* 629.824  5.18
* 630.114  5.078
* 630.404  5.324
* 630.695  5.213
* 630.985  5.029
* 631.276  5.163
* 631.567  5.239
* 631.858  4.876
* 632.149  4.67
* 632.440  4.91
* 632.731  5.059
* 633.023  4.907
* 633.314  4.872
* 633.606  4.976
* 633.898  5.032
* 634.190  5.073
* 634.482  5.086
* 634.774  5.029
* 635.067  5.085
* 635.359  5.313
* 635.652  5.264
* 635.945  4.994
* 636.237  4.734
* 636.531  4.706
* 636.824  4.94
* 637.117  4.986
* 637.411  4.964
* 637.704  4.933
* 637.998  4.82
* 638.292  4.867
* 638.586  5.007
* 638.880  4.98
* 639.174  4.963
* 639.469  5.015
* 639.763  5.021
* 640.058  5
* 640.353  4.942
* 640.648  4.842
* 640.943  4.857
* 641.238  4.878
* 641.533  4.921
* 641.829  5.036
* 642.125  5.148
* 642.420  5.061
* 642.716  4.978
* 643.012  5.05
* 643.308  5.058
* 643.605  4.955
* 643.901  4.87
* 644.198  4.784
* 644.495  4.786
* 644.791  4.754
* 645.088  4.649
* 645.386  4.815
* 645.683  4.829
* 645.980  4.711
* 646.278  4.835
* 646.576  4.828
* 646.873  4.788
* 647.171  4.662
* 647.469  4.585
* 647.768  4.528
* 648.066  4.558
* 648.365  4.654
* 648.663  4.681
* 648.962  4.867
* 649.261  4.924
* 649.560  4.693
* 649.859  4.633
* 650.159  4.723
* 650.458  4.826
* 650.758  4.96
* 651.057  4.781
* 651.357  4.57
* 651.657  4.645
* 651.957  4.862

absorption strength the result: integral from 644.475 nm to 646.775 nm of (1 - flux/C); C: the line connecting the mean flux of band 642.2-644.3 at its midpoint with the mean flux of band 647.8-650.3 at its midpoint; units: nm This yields 0.04 nm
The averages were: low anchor 4.98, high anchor 4.71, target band 4.78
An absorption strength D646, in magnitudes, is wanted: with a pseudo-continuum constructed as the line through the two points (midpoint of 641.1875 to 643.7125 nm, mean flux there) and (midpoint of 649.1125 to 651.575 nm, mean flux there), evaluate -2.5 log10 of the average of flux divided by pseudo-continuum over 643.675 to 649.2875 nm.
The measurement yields 0.03 mag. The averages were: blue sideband 5.01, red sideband 4.76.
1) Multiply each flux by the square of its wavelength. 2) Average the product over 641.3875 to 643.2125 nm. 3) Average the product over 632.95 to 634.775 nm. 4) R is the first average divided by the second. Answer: 1.03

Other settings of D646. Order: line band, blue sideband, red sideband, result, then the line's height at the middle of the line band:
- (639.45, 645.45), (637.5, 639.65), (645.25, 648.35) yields -0.02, 4.83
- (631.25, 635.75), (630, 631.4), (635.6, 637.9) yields 0.00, 5.05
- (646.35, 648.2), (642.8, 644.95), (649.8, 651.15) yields 0.04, 4.84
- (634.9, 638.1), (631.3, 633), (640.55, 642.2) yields -0.01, 4.95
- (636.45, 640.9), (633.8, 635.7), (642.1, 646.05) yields 0.02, 5.02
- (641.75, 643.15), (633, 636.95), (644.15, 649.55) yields -0.05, 4.83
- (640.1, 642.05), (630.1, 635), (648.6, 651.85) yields -0.01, 4.9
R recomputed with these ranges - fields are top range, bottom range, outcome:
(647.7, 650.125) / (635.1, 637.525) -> 0.98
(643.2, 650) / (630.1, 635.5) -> 0.98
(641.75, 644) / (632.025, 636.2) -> 1.03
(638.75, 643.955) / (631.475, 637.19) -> 1.02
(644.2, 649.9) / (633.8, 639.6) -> 0.98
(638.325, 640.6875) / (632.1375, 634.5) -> 1.02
